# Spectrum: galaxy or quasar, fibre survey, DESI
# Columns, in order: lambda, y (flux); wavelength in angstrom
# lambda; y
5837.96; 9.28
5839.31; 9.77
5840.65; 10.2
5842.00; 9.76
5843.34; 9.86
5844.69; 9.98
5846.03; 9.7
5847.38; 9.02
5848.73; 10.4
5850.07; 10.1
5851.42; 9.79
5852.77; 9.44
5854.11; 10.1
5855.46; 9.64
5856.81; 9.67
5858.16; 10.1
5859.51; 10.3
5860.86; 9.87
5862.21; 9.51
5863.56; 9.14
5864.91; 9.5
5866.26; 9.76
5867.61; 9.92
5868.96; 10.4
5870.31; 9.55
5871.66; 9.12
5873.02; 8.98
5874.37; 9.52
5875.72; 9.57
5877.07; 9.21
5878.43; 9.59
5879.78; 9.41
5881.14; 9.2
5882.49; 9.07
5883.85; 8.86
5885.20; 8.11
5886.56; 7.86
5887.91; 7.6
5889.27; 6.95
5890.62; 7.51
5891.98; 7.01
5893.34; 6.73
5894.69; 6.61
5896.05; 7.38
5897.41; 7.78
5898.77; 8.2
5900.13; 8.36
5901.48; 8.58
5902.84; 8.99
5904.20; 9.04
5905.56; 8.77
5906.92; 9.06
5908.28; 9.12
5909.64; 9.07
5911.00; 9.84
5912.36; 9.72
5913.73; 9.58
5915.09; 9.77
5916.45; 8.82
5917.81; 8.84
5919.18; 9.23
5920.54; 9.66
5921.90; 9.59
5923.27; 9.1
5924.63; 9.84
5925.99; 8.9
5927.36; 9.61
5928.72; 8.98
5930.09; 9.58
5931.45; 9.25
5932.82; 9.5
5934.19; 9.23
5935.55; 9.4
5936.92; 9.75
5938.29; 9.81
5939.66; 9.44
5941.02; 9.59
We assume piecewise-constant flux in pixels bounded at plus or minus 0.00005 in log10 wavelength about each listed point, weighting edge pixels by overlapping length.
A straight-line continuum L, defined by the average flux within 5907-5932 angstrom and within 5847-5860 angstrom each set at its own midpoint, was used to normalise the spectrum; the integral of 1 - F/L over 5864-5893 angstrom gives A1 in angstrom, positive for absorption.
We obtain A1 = 2.4 angstrom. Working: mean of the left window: 9.87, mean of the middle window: 8.87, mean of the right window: 9.36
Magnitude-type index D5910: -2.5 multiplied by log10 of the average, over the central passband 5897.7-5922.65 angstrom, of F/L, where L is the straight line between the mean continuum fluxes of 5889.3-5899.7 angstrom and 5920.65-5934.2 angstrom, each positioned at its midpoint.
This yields -0.10 mag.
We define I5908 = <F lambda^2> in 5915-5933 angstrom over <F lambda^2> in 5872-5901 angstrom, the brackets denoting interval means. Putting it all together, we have 1.14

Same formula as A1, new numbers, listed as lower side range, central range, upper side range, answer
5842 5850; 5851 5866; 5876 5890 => -0.51 angstrom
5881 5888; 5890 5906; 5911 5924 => 1.72 angstrom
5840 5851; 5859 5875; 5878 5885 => -0.32 angstrom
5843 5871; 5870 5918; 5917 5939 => 4.72 angstrom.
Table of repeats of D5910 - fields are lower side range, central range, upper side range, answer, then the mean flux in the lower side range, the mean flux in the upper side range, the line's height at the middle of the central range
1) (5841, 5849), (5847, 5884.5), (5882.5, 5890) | -0.09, 9.77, 7.98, 8.87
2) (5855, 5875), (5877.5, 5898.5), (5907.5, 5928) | 0.19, 9.66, 9.38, 9.54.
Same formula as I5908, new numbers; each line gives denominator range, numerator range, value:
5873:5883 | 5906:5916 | 1.02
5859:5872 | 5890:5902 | 0.79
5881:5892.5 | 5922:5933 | 1.19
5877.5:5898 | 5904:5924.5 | 1.17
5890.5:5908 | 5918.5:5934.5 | 1.18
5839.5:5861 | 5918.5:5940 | 0.98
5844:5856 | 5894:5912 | 0.89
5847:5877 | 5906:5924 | 0.98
